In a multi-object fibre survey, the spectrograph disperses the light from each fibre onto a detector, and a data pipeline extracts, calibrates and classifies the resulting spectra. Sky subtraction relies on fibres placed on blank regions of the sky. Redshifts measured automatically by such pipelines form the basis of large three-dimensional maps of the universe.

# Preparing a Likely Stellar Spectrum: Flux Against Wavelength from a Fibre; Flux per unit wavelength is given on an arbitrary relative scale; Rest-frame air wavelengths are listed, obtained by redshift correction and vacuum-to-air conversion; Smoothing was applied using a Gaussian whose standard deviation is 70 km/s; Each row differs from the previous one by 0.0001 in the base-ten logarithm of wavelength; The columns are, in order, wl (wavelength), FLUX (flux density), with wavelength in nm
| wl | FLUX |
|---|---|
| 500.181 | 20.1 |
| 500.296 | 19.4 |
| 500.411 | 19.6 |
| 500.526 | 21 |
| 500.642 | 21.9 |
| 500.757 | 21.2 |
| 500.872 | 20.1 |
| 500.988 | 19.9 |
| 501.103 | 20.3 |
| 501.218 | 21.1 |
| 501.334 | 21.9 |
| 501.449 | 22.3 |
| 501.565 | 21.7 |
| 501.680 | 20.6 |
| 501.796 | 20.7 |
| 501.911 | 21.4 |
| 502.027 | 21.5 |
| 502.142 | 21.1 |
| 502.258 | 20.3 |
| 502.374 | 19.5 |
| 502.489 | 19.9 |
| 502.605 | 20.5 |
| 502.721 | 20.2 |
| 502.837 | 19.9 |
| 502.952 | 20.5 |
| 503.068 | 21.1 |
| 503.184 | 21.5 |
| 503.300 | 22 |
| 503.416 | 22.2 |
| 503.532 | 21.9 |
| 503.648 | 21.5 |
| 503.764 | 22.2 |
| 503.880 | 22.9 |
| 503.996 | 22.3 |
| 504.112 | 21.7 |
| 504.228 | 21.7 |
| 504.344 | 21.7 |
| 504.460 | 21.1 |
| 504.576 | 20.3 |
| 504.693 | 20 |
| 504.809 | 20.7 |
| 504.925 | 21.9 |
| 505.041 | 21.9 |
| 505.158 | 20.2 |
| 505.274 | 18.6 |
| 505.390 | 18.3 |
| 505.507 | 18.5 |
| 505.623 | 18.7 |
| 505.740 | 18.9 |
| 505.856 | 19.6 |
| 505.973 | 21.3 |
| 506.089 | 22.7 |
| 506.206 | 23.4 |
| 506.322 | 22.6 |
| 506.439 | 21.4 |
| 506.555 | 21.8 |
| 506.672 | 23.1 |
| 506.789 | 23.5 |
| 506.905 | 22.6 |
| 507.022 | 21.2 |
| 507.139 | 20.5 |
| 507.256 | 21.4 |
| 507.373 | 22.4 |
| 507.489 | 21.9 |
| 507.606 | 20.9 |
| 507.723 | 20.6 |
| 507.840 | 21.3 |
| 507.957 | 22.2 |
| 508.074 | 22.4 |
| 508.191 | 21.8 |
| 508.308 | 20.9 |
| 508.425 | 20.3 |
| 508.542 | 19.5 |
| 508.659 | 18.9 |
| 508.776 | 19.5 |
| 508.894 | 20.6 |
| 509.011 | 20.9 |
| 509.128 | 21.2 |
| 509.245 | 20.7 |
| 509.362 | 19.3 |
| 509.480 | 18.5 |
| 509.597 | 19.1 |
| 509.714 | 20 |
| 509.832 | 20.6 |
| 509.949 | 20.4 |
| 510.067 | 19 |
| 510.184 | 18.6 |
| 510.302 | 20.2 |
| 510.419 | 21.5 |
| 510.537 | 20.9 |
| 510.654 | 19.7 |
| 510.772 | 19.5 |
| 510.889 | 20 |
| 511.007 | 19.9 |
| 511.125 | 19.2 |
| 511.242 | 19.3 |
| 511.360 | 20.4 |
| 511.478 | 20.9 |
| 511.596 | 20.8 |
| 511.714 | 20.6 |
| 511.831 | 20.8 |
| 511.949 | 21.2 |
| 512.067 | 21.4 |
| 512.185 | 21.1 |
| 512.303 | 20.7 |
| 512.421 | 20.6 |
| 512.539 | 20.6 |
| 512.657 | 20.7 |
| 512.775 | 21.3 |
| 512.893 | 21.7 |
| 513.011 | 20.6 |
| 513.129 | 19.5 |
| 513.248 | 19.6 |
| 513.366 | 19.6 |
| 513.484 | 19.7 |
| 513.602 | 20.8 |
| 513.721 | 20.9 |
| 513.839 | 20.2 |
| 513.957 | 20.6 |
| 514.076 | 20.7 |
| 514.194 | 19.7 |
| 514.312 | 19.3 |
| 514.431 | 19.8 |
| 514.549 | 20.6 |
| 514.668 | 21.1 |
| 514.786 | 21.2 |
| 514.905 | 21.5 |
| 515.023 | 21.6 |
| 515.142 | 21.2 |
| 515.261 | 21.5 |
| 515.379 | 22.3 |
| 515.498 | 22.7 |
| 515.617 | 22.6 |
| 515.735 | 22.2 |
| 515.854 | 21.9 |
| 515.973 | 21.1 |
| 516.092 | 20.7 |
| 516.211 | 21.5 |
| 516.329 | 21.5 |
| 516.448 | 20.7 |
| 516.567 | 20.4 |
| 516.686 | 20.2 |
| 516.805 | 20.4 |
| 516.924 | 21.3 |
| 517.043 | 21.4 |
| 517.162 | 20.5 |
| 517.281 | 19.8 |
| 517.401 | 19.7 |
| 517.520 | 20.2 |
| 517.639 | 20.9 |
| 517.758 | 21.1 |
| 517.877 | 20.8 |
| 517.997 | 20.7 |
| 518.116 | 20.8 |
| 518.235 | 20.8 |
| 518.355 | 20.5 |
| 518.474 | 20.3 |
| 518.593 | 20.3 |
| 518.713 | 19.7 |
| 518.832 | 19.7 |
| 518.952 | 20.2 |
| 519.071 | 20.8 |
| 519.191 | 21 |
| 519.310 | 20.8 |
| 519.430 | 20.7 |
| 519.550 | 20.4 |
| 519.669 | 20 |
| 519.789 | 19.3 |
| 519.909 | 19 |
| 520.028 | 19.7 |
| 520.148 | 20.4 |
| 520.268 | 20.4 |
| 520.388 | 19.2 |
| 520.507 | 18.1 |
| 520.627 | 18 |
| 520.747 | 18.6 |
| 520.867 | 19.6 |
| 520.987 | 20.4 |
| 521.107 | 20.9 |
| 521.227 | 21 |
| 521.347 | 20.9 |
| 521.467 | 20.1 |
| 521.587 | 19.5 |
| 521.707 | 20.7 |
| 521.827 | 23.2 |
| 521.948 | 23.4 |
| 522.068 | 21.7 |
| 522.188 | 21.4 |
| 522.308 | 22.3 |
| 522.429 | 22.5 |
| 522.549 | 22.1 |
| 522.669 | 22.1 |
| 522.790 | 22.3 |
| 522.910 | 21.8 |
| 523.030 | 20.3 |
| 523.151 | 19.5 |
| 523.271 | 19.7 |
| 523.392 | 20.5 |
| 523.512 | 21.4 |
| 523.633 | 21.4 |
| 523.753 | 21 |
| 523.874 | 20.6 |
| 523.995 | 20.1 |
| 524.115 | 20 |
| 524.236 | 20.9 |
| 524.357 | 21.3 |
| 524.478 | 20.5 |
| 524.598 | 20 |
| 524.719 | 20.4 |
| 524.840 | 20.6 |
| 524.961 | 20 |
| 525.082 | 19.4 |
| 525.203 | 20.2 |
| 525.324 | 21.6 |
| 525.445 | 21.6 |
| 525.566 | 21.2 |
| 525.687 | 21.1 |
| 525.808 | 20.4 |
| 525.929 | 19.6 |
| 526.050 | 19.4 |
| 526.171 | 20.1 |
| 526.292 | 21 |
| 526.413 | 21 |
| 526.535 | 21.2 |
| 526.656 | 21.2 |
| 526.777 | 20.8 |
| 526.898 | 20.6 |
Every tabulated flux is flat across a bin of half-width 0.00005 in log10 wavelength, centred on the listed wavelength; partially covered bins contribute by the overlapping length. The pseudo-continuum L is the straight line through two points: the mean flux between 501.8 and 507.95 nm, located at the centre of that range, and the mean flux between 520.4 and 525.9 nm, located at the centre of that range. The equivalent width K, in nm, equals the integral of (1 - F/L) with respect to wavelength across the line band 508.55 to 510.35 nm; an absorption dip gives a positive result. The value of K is 0.104 nm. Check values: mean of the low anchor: 21.1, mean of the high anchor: 20.7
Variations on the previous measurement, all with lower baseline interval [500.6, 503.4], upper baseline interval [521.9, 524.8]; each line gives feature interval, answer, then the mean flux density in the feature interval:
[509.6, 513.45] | 0.12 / 20.3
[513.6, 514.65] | 0.04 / 20.3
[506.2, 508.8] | -0.06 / 21.5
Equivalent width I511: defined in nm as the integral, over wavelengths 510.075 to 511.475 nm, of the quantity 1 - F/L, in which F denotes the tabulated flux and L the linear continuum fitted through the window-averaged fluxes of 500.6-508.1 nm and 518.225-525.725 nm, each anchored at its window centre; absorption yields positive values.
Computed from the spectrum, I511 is 0.068 nm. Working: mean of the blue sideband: 21.2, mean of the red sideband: 20.6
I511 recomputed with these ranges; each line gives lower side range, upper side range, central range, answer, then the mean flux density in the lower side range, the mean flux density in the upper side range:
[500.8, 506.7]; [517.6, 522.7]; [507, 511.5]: 0.10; 21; 20.6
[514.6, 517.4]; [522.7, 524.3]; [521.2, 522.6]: -0.05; 21.2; 20.8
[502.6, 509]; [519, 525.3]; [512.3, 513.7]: 0.03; 21.1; 20.6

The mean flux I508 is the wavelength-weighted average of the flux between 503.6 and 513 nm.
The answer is 20.8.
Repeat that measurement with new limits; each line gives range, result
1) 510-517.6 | 20.6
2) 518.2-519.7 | 20.4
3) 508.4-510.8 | 19.9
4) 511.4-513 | 20.9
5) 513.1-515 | 20.3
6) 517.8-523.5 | 20.6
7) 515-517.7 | 21.1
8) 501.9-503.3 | 20.6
